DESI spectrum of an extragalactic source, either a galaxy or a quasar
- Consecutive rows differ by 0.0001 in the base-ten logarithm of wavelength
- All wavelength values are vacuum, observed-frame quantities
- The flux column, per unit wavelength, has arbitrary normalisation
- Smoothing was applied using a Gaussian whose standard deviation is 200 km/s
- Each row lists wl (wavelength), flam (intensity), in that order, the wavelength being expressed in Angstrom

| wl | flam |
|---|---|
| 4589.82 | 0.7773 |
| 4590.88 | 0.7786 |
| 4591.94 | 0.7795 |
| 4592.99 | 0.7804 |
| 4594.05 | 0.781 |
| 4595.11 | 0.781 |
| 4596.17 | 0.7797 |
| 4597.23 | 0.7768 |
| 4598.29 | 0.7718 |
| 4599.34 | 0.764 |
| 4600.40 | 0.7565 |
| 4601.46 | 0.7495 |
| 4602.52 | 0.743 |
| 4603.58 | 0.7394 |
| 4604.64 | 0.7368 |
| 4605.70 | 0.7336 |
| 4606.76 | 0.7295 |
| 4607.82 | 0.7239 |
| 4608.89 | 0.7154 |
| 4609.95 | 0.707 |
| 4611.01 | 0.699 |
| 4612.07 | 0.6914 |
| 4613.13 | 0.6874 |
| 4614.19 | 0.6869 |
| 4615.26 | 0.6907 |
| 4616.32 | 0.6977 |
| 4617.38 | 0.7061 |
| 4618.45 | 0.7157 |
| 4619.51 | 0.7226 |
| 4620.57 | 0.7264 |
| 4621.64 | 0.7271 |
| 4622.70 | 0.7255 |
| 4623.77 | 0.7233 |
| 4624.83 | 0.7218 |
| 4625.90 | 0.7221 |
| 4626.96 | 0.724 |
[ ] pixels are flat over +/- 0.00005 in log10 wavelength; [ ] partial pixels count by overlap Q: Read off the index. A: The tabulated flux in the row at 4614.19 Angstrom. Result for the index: 0.6869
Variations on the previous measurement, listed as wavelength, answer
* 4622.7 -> 0.7255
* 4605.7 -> 0.7336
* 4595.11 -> 0.781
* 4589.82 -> 0.7773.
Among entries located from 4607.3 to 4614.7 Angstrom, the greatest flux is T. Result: 0.7239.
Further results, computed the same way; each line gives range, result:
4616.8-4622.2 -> 0.7271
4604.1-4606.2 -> 0.7368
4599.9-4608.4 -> 0.7565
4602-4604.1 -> 0.743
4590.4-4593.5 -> 0.7804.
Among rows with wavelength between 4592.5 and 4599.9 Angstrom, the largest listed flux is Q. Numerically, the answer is 0.781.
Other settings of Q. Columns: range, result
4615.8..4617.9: 0.7061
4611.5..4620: 0.7226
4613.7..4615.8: 0.6907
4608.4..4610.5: 0.7154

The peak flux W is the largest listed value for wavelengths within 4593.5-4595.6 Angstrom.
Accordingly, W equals 0.781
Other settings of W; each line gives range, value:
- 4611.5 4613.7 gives 0.6914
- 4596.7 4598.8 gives 0.7768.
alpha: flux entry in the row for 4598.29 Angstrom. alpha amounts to 0.7718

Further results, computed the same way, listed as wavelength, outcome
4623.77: 0.7233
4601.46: 0.7495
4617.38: 0.7061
